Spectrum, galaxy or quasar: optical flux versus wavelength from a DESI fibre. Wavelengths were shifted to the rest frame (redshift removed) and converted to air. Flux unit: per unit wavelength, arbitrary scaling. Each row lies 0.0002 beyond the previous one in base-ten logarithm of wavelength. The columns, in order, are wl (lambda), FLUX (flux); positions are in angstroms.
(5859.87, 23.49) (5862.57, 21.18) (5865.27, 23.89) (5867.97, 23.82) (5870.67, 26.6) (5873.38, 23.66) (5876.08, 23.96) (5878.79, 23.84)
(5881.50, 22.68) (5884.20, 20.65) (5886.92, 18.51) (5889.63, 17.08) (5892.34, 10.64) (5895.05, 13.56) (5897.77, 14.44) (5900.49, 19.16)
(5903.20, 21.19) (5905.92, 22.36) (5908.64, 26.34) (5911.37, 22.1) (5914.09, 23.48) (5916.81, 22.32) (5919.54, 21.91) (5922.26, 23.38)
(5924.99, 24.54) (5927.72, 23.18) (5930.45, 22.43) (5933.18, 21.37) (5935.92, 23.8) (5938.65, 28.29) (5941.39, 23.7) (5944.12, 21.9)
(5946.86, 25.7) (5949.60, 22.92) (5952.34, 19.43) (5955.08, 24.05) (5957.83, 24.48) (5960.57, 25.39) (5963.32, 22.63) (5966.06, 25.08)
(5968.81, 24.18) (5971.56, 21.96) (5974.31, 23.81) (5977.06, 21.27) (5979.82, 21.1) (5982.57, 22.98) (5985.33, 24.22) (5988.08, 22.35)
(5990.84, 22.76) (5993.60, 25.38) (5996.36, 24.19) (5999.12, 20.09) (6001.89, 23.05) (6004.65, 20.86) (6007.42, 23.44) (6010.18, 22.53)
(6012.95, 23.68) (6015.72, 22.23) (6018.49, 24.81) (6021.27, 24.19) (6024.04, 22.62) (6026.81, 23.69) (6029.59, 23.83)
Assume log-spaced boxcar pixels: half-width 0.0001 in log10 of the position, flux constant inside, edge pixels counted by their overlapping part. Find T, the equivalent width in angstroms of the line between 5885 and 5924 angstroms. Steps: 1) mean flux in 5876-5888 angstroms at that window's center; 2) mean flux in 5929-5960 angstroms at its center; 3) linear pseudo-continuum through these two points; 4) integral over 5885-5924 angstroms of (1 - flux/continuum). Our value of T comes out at 4.6 angstroms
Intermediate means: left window 21.8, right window 23.5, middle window 19.8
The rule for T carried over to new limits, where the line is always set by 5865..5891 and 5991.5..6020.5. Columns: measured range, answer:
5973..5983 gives 0.3 angstroms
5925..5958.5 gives -1.1 angstroms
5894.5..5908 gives 2.2 angstroms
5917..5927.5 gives -0.2 angstroms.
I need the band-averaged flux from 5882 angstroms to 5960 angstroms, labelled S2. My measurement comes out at 21.6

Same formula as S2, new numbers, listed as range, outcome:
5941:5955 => 22.8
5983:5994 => 23.5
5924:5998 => 23.4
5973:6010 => 22.7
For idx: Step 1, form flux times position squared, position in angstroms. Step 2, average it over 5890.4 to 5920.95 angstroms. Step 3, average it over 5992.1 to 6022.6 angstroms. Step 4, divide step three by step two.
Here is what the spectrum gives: 1.21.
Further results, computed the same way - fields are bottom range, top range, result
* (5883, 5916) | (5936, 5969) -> 1.27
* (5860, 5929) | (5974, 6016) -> 1.10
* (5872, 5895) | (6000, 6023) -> 1.22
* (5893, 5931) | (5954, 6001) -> 1.12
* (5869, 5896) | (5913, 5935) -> 1.14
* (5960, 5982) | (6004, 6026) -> 1.02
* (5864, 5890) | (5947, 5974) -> 1.07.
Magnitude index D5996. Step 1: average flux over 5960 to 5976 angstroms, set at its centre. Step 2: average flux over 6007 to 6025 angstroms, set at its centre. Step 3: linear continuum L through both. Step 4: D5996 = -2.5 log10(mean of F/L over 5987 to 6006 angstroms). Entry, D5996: 0.04 mag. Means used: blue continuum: 23.7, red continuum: 23.4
